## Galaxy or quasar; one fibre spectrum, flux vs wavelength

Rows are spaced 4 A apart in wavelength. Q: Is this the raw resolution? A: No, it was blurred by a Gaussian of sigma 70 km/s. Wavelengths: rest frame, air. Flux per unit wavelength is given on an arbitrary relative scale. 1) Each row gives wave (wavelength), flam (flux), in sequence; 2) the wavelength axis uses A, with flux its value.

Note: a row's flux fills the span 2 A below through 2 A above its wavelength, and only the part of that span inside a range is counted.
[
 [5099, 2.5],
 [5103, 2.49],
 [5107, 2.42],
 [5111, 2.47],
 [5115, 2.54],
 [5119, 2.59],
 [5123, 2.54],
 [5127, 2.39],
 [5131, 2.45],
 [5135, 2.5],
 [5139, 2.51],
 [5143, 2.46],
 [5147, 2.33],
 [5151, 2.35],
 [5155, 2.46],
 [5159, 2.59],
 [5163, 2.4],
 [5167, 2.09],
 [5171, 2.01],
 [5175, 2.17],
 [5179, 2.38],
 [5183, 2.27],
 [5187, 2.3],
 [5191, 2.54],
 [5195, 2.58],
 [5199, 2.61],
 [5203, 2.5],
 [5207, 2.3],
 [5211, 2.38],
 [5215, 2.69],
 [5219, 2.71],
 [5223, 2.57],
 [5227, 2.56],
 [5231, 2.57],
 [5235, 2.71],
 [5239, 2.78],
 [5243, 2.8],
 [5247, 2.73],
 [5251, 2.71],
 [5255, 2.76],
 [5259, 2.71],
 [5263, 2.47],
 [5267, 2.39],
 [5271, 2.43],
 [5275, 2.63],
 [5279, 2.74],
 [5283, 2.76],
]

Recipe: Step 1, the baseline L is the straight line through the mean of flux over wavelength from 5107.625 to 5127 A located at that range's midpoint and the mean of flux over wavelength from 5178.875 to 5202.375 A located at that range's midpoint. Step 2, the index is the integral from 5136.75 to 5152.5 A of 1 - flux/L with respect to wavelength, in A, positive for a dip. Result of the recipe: 0.5 A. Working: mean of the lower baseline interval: 2.51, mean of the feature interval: 2.42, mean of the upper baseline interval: 2.46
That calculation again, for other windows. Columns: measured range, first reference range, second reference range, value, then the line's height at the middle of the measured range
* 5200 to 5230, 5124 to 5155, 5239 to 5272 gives 0.4 A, 2.57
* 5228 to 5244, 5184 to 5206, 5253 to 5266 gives -0.8 A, 2.58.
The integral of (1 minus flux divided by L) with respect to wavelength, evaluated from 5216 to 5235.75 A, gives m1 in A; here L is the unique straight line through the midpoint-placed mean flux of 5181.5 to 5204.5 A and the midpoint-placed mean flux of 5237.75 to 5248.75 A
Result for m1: 0.3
